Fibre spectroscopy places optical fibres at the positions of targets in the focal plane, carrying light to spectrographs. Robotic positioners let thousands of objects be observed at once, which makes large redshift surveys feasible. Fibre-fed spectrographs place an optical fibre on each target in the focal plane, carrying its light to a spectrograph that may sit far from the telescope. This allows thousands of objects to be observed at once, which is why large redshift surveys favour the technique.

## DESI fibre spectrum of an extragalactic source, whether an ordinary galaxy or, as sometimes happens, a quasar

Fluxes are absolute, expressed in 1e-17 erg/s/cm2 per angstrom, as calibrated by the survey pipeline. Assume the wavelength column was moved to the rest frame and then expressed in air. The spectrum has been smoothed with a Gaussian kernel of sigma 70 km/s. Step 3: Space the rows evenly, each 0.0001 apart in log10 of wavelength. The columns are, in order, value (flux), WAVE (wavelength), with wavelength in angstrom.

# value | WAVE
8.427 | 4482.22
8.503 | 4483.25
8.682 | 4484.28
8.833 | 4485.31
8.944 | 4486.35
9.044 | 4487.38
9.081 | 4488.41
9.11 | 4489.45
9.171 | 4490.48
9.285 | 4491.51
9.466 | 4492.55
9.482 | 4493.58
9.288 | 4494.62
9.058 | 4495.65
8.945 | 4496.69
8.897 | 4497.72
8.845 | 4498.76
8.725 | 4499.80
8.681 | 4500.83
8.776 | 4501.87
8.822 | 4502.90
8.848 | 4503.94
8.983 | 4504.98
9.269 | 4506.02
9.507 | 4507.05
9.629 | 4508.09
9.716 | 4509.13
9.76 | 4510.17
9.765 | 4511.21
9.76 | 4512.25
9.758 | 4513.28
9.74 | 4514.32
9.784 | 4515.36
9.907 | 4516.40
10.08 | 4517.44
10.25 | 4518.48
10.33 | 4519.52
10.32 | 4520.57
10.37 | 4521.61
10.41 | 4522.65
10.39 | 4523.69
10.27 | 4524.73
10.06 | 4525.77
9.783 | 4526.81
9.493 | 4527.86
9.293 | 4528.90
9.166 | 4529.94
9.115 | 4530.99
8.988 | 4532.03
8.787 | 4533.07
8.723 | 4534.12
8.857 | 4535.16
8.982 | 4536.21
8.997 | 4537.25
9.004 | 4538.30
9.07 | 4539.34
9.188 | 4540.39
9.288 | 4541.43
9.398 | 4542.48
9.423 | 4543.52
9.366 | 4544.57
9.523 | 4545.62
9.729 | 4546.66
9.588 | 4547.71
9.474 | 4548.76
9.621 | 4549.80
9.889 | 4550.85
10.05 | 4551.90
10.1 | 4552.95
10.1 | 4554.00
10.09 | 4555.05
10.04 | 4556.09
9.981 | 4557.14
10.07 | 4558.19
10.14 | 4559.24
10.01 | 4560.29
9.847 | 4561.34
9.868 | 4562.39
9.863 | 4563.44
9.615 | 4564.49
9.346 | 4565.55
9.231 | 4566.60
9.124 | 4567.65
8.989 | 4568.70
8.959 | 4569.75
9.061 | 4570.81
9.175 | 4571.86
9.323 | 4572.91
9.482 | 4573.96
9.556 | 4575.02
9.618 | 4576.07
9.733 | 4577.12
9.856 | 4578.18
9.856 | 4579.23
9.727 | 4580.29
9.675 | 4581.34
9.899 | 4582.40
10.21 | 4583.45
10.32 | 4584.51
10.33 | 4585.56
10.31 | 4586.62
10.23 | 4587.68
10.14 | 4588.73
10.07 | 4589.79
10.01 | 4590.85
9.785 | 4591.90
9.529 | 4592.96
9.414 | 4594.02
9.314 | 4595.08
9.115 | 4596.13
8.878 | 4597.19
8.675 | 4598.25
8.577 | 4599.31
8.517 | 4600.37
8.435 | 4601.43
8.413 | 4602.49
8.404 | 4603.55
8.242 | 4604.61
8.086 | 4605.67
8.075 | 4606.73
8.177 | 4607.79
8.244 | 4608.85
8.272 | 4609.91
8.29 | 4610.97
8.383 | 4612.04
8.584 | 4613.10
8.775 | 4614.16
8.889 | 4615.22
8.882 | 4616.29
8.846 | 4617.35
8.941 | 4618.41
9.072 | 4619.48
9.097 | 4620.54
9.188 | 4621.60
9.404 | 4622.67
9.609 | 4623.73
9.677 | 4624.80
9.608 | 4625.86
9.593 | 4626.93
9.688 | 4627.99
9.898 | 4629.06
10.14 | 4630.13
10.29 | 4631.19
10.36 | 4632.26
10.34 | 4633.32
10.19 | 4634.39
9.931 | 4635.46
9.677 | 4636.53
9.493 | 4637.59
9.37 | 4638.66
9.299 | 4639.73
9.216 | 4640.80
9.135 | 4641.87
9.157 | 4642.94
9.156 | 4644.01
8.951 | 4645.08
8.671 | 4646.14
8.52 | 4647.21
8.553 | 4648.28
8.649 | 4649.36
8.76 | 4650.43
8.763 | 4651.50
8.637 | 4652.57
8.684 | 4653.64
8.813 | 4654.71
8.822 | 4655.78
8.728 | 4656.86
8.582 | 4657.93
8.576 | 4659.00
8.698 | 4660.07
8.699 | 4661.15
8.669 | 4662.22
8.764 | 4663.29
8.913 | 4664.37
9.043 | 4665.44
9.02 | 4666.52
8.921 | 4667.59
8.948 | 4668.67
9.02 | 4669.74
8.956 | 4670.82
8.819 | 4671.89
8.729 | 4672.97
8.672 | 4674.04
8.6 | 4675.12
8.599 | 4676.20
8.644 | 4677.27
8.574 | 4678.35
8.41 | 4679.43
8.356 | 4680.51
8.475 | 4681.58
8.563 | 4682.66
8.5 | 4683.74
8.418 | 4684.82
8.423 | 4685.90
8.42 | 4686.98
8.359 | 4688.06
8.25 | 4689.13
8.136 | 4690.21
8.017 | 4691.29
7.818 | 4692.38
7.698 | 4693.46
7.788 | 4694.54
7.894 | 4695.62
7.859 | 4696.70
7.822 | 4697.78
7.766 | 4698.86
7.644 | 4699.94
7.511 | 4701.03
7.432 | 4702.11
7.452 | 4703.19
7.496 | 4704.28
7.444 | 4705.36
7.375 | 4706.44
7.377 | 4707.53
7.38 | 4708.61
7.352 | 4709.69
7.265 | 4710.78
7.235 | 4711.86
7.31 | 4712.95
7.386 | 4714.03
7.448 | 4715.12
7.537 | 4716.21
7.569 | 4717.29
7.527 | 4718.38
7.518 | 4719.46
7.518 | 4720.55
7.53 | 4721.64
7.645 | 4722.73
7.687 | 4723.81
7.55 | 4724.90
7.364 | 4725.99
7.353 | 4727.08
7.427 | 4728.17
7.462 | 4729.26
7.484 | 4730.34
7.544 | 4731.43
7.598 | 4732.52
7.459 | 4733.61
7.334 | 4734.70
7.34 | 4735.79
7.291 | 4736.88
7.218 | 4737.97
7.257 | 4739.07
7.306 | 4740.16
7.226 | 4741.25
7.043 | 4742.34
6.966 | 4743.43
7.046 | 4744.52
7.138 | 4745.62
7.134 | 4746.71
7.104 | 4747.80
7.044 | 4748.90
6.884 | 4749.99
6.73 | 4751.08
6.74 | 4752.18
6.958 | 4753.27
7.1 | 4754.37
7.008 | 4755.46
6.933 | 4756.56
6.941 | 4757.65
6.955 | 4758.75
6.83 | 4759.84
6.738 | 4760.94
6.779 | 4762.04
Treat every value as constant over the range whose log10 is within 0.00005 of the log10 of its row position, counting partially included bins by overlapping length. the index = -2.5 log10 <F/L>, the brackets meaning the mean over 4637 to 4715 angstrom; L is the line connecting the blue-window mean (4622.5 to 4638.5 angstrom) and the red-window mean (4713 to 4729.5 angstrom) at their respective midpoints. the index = 0.04 mag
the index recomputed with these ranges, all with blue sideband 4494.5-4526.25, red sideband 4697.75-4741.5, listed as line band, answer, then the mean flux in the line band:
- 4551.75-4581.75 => -0.08 mag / 9.67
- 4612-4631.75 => -0.11 mag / 9.32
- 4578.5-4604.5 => -0.09 mag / 9.47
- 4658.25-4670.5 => -0.11 mag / 8.84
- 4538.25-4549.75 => -0.02 mag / 9.4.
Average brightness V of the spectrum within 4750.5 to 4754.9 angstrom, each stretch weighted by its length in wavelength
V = 6.88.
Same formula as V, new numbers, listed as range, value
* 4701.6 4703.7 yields 7.45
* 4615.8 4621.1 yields 8.98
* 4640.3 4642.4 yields 9.17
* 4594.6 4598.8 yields 9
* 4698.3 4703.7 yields 7.56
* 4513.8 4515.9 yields 9.76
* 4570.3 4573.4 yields 9.2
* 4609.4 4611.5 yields 8.29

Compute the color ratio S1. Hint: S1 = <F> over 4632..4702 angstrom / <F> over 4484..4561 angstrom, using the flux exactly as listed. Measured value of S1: 0.92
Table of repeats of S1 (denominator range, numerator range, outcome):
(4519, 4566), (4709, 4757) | 0.76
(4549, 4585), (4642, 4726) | 0.85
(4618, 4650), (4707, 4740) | 0.79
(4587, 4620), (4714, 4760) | 0.82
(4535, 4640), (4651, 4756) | 0.84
